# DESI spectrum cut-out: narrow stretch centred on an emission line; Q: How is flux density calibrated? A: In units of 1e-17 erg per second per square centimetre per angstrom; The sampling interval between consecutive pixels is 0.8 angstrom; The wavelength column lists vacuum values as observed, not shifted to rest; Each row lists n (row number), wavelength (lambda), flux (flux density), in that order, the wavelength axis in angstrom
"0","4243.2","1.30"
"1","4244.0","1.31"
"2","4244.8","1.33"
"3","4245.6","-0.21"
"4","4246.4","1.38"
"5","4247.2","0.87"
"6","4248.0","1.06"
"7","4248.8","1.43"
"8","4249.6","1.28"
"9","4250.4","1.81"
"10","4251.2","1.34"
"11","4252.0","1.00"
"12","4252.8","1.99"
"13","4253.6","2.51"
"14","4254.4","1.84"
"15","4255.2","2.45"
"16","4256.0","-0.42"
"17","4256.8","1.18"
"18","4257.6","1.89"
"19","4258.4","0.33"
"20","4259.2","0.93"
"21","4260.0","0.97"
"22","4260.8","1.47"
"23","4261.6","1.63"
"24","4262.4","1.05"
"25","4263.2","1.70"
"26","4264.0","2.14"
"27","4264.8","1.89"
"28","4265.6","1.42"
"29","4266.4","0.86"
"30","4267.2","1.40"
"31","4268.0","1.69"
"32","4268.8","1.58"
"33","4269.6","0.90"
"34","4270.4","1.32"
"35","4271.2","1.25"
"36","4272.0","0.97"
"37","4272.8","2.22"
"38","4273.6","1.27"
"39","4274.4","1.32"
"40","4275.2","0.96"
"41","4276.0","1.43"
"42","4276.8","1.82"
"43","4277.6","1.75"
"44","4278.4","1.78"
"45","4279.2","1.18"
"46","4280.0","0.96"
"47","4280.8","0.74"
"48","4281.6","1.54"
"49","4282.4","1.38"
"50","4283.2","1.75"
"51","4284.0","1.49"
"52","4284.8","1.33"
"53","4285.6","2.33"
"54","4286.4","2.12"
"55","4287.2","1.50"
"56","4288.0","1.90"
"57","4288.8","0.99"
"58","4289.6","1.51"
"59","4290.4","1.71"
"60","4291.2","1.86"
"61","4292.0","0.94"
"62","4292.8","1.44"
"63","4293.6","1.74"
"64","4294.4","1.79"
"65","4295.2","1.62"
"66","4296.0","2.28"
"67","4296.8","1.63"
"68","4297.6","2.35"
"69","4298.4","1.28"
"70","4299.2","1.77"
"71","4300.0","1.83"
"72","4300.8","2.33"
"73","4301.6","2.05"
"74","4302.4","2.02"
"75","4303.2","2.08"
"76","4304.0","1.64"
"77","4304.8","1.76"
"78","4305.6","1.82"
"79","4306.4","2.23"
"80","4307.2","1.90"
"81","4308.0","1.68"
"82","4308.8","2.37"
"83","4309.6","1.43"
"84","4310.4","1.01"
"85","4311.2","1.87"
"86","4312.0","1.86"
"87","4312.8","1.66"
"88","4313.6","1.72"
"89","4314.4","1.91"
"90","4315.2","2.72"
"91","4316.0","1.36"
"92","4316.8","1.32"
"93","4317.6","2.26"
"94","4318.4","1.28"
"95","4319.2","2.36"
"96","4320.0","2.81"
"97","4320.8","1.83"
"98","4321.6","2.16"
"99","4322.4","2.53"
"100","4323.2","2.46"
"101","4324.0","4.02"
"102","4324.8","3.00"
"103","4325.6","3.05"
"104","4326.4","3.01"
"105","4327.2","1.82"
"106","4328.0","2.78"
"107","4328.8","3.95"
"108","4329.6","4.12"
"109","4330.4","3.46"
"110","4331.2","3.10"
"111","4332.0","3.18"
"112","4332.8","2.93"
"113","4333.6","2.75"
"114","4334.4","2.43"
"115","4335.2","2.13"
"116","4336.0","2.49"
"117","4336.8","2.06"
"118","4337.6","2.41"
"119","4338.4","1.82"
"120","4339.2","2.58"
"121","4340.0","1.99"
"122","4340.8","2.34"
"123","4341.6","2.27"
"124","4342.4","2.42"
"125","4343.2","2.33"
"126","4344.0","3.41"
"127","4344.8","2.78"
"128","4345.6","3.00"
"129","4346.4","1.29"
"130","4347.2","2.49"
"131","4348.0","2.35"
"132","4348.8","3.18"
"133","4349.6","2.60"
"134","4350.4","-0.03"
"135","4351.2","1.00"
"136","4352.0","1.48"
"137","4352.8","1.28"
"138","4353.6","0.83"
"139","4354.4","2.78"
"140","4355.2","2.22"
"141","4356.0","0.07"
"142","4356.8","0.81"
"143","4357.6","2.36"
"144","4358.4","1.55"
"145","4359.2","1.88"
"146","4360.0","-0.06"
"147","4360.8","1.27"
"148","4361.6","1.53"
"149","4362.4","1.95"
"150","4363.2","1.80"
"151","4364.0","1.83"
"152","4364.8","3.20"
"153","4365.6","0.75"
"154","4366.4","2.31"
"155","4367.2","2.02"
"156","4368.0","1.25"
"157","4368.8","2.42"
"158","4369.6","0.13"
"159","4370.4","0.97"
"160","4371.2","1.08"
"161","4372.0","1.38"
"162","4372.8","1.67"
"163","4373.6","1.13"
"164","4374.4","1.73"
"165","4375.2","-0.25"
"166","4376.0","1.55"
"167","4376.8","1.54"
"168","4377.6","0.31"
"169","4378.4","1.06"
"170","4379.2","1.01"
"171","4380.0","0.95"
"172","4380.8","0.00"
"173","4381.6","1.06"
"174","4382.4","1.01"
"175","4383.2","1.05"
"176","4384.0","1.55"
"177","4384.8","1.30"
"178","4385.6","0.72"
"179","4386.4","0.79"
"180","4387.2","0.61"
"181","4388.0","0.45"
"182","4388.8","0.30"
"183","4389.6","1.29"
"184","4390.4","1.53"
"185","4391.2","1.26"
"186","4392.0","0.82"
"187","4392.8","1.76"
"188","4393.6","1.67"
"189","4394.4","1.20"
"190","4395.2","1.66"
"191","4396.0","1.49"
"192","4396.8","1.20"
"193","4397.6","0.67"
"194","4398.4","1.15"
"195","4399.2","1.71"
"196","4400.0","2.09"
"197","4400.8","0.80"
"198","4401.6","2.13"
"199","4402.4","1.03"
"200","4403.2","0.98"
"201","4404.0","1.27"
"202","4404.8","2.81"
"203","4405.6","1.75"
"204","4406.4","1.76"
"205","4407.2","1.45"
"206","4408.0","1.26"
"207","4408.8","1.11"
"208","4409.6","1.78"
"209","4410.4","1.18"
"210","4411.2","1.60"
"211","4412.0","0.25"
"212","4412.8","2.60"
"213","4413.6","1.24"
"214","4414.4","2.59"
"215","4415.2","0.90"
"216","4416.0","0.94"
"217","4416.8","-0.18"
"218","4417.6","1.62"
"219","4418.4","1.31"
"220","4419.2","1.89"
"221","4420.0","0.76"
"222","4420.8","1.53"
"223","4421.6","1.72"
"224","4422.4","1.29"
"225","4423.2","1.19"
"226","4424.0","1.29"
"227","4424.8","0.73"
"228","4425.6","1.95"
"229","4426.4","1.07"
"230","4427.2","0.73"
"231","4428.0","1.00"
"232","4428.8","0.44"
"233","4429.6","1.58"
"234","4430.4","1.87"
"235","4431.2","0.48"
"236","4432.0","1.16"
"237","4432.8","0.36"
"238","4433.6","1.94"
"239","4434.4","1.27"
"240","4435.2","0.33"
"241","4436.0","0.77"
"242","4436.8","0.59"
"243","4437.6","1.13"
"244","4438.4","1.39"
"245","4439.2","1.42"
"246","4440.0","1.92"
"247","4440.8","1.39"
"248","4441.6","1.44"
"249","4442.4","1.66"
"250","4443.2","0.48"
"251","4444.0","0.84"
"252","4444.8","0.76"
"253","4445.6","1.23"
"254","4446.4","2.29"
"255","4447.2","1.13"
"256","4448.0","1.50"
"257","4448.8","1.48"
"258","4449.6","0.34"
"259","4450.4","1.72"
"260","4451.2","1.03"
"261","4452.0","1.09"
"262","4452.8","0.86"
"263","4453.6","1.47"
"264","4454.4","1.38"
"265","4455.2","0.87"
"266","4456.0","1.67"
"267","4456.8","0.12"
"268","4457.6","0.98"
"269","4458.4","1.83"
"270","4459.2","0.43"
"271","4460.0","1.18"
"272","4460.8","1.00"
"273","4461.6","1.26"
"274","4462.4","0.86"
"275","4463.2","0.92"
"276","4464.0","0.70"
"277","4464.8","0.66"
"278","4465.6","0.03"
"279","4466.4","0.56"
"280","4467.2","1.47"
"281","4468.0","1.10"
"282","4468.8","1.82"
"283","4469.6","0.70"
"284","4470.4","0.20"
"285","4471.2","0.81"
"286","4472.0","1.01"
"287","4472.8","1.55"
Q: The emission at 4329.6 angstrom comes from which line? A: C III] 1909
